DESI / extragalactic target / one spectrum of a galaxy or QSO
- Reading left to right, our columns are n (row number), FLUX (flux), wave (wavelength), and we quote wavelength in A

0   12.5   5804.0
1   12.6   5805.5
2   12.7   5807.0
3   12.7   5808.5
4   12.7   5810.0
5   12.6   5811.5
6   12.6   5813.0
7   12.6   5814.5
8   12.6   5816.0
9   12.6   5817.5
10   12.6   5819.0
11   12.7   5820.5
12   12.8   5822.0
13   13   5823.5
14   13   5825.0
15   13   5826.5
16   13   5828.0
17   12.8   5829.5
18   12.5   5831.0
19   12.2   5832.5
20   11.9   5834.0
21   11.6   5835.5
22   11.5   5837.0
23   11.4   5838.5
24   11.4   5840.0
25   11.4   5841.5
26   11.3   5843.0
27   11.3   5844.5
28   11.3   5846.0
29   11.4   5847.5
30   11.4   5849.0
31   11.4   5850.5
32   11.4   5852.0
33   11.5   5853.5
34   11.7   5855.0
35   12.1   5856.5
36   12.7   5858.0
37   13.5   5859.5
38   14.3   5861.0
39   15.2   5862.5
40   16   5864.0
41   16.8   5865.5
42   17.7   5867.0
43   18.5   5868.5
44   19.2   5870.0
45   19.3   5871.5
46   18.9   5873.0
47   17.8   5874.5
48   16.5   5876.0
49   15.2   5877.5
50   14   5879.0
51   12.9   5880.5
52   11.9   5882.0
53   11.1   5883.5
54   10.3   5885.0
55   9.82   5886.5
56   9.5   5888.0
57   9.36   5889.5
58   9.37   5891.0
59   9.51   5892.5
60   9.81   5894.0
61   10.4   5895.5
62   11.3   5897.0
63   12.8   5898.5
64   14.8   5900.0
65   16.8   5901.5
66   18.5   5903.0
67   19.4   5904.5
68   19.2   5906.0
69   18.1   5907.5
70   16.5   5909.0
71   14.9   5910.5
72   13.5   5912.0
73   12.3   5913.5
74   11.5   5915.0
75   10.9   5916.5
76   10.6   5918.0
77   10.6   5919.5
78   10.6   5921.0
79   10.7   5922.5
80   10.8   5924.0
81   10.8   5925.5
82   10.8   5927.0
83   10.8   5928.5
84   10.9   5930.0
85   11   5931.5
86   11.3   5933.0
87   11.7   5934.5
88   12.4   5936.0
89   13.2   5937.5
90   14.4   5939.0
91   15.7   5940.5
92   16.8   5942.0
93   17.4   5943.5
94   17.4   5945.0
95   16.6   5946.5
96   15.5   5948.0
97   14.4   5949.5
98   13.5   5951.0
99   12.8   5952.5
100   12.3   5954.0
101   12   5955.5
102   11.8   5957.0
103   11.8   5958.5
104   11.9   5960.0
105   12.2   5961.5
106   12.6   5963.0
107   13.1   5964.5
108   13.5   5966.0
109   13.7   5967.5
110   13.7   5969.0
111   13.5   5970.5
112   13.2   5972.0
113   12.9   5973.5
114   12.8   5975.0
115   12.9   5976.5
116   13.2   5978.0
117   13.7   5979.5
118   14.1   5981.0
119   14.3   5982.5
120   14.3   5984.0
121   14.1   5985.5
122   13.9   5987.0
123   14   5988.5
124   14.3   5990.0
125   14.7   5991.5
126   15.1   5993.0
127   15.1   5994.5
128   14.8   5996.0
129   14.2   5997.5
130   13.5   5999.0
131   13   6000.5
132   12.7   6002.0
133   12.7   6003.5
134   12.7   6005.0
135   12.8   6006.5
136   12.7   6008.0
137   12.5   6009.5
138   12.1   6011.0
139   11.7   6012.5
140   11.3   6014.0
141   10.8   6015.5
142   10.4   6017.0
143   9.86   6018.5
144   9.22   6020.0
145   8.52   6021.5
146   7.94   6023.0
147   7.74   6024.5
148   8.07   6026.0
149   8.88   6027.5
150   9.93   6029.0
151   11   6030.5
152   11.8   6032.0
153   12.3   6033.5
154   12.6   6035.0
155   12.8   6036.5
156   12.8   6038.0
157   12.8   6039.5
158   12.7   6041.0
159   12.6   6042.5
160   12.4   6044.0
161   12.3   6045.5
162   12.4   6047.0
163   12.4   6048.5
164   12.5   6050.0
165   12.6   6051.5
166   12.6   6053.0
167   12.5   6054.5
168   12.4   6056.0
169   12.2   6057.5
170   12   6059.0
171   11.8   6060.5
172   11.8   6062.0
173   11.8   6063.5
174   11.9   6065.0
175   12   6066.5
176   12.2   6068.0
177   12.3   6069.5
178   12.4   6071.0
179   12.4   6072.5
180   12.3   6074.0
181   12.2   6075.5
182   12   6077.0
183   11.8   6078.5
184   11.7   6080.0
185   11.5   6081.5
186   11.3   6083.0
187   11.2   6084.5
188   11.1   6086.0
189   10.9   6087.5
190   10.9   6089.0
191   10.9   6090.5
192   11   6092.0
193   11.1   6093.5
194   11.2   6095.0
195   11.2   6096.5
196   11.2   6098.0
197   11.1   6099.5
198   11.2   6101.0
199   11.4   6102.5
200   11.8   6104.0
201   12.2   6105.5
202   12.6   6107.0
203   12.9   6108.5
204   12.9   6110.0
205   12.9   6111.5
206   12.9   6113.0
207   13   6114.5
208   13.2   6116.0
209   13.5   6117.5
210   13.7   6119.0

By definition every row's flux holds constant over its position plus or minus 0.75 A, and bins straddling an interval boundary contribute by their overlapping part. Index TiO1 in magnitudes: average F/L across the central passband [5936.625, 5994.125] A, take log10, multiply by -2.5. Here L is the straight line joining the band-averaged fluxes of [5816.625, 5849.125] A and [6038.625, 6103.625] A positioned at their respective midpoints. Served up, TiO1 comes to -0.16 mag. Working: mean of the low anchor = 12.1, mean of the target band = 13.9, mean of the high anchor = 11.9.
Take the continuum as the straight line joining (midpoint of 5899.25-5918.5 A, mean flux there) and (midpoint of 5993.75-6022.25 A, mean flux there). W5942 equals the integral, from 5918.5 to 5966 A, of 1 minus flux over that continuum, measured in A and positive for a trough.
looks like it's 4.4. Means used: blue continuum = 15.2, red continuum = 12.1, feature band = 12.8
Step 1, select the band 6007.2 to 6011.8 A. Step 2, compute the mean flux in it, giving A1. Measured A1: 12.4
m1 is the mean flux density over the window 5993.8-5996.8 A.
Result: 14.9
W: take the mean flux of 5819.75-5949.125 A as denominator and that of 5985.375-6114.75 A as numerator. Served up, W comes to 0.90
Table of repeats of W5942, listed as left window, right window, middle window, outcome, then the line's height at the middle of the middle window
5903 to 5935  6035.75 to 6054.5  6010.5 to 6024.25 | 2.78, 12.6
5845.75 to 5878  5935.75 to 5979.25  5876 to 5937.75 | 7.76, 14.3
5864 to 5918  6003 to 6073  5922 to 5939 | 2.58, 13.5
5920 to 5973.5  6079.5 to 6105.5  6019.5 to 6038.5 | 2.74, 12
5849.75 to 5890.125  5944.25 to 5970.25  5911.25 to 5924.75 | 2.40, 13.7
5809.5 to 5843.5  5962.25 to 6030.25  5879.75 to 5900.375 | 2.56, 12.4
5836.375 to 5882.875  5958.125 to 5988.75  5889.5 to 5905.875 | 0.45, 13.7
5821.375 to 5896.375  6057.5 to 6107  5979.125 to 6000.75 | -3.69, 12.2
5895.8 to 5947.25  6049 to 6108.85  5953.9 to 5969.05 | 0.71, 13.2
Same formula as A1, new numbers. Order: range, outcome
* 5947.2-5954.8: 13.7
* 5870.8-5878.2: 17.5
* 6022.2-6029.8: 8.53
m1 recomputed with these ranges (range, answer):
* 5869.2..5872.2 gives 19.2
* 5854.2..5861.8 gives 12.9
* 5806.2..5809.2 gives 12.7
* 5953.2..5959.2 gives 12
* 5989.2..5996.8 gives 14.8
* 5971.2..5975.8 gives 13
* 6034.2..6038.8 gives 12.7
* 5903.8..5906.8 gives 19.3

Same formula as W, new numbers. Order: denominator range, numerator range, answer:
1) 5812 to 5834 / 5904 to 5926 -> 1.05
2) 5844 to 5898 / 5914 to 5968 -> 0.96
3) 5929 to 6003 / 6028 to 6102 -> 0.87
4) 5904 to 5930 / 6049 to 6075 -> 0.94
